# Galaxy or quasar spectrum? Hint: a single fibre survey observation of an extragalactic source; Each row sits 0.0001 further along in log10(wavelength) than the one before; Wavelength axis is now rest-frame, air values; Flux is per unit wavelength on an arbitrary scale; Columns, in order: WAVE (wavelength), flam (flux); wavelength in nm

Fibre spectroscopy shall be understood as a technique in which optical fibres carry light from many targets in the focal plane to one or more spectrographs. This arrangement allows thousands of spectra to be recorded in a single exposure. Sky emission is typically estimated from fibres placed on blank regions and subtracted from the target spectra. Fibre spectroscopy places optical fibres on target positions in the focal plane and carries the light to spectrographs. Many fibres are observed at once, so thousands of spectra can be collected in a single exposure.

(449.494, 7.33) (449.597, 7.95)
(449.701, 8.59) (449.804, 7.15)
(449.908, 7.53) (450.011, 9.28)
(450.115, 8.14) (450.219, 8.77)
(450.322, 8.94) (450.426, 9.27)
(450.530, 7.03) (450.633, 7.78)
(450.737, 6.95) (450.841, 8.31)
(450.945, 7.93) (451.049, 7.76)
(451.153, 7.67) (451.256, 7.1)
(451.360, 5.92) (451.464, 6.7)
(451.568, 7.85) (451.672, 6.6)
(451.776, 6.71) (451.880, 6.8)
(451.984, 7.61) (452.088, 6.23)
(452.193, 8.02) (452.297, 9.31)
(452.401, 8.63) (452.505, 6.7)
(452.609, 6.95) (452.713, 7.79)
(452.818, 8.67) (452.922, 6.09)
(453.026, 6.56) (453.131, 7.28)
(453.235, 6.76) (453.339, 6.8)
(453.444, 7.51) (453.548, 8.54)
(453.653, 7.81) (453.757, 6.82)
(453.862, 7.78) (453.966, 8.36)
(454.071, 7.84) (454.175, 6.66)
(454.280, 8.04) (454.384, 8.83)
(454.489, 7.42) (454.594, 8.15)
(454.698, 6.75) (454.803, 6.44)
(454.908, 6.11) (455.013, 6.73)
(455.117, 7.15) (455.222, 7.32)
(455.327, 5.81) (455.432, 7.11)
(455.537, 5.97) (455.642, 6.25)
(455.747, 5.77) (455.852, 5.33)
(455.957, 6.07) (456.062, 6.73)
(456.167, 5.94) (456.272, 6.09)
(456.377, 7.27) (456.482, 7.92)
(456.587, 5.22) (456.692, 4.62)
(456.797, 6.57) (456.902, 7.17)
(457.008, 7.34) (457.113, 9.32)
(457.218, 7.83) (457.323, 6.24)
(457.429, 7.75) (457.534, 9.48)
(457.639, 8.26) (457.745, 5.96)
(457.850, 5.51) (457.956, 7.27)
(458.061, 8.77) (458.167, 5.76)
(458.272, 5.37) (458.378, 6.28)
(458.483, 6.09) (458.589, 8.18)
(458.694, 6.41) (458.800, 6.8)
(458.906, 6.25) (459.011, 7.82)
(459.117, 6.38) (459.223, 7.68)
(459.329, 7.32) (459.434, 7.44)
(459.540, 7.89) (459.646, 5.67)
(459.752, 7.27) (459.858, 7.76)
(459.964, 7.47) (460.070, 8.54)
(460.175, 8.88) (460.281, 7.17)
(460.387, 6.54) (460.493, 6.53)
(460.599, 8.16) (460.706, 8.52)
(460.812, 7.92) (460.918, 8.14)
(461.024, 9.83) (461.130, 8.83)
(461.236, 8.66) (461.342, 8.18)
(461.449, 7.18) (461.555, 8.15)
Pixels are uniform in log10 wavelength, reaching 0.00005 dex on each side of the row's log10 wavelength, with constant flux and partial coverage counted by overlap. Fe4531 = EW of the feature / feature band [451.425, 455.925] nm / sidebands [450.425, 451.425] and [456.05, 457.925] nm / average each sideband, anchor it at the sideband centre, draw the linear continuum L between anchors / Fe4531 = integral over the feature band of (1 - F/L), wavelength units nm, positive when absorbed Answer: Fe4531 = 0.05 nm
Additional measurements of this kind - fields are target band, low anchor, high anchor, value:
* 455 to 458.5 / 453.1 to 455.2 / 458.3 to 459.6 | 0.22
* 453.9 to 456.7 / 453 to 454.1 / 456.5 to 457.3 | 0.16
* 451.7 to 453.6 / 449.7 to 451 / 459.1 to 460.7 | 0.14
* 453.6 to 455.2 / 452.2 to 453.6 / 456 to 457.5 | -0.02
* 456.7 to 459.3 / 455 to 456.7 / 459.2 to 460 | -0.07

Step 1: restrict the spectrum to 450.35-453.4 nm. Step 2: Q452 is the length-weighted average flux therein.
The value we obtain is 7.38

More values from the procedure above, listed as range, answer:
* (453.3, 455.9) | 7.09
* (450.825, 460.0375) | 7.09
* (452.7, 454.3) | 7.43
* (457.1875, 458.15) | 7.38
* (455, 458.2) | 6.8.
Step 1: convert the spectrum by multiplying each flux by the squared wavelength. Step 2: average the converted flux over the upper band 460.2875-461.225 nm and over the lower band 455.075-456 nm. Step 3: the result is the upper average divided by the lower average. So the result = 1.3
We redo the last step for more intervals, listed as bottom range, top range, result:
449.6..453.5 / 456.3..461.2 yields 1.00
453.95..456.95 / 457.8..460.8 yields 1.08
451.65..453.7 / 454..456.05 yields 0.94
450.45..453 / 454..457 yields 0.92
